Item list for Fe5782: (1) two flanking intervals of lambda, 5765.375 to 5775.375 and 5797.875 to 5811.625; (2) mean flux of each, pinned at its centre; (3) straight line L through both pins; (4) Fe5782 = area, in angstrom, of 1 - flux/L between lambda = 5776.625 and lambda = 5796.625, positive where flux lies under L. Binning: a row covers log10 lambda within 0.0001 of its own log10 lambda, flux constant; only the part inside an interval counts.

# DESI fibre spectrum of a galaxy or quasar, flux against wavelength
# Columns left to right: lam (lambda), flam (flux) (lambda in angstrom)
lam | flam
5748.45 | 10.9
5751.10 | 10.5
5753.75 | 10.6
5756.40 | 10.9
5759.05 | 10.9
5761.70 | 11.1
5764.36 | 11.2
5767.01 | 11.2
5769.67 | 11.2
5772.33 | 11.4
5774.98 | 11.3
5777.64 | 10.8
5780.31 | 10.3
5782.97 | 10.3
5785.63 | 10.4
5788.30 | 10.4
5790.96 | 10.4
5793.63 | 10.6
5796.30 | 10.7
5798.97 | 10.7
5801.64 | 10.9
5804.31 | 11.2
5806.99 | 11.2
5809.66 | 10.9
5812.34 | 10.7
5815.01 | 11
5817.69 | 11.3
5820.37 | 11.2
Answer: 1.2 angstrom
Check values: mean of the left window 11.3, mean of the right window 11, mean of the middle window 10.5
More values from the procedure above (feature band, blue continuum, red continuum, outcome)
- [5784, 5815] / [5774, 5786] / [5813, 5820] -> 0.4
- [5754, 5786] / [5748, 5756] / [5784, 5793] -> -1.2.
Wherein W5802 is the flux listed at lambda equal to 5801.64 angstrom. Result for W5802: 10.9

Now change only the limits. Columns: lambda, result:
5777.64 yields 10.8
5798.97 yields 10.7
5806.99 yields 11.2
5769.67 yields 11.2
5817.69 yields 11.3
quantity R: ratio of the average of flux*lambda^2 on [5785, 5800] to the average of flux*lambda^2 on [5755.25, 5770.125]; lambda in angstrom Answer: 1.0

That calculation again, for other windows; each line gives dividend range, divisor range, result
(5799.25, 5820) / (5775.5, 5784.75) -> 1.06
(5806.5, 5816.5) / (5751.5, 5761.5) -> 1.03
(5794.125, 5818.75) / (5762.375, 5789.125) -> 1.02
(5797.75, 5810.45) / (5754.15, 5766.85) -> 1.01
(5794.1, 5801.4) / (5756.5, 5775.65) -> 0.97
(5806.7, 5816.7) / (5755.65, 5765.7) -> 1.01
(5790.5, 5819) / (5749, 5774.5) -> 1.00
